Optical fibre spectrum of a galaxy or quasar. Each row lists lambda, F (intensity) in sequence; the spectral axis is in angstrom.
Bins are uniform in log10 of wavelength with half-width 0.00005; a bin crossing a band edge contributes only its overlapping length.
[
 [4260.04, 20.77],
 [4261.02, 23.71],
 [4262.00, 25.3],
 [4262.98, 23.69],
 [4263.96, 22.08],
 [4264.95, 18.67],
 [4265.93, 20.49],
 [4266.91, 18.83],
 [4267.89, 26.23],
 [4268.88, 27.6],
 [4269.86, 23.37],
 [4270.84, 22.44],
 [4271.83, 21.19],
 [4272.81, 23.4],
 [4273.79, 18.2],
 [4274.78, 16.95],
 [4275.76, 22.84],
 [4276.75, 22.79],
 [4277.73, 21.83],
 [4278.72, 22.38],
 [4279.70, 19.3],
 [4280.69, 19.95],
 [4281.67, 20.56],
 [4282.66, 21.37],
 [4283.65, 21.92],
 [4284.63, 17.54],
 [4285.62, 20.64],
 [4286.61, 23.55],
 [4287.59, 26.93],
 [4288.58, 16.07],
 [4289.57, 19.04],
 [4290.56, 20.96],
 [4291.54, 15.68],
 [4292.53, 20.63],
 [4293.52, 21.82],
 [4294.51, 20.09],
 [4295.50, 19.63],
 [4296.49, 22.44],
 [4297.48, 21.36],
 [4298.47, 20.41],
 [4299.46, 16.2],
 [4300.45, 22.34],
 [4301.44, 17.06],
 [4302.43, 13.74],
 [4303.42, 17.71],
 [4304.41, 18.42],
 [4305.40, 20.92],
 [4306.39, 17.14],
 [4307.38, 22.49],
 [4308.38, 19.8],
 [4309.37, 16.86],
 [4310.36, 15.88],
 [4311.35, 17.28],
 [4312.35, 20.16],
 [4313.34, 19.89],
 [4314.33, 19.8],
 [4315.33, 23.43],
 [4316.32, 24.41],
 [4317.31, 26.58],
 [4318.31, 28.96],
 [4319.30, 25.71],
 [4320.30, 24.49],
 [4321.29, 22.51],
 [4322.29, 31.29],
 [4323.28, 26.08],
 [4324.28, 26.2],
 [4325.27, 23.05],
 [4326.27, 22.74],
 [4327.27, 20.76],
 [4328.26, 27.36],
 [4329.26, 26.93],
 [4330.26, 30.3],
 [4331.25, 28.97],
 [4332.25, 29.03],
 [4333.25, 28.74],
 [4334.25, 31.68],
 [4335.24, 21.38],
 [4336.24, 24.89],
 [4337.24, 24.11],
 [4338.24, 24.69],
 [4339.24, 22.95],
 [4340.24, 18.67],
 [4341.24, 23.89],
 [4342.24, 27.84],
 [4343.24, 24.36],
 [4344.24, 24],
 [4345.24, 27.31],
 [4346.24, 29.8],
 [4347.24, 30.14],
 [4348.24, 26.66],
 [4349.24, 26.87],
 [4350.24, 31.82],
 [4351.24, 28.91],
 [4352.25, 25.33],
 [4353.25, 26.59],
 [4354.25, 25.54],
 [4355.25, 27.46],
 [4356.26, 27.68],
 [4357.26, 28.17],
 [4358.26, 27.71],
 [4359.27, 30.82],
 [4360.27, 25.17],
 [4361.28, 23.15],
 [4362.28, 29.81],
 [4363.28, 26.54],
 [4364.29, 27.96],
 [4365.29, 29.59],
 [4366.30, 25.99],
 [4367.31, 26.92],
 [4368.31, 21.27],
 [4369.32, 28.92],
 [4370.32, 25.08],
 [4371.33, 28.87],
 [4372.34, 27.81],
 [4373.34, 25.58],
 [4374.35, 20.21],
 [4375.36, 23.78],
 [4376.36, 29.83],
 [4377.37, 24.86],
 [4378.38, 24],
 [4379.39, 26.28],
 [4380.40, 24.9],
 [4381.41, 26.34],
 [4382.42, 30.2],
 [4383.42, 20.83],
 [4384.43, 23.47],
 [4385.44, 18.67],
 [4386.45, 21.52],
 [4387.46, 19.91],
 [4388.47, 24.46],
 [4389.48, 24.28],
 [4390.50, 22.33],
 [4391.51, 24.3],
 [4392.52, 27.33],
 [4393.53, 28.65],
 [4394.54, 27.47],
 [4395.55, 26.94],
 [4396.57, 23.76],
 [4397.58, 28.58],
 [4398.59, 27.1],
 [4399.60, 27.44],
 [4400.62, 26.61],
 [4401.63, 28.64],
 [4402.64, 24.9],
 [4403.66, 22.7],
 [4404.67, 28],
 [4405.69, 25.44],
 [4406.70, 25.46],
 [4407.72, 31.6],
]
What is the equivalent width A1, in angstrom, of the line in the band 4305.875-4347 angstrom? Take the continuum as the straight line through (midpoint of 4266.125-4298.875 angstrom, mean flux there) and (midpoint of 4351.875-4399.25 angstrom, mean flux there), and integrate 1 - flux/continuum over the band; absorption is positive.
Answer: -1.5 angstrom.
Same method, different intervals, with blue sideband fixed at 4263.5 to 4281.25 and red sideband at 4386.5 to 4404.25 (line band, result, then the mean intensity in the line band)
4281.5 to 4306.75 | 2.8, 19.8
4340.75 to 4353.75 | -1.7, 27.2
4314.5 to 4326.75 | -1.2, 25.3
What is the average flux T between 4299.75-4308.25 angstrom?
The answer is 18.7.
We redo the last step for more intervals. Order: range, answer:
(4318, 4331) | 25.9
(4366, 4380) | 25.7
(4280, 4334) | 22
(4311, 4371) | 25.9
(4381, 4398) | 24.6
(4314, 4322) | 24.7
